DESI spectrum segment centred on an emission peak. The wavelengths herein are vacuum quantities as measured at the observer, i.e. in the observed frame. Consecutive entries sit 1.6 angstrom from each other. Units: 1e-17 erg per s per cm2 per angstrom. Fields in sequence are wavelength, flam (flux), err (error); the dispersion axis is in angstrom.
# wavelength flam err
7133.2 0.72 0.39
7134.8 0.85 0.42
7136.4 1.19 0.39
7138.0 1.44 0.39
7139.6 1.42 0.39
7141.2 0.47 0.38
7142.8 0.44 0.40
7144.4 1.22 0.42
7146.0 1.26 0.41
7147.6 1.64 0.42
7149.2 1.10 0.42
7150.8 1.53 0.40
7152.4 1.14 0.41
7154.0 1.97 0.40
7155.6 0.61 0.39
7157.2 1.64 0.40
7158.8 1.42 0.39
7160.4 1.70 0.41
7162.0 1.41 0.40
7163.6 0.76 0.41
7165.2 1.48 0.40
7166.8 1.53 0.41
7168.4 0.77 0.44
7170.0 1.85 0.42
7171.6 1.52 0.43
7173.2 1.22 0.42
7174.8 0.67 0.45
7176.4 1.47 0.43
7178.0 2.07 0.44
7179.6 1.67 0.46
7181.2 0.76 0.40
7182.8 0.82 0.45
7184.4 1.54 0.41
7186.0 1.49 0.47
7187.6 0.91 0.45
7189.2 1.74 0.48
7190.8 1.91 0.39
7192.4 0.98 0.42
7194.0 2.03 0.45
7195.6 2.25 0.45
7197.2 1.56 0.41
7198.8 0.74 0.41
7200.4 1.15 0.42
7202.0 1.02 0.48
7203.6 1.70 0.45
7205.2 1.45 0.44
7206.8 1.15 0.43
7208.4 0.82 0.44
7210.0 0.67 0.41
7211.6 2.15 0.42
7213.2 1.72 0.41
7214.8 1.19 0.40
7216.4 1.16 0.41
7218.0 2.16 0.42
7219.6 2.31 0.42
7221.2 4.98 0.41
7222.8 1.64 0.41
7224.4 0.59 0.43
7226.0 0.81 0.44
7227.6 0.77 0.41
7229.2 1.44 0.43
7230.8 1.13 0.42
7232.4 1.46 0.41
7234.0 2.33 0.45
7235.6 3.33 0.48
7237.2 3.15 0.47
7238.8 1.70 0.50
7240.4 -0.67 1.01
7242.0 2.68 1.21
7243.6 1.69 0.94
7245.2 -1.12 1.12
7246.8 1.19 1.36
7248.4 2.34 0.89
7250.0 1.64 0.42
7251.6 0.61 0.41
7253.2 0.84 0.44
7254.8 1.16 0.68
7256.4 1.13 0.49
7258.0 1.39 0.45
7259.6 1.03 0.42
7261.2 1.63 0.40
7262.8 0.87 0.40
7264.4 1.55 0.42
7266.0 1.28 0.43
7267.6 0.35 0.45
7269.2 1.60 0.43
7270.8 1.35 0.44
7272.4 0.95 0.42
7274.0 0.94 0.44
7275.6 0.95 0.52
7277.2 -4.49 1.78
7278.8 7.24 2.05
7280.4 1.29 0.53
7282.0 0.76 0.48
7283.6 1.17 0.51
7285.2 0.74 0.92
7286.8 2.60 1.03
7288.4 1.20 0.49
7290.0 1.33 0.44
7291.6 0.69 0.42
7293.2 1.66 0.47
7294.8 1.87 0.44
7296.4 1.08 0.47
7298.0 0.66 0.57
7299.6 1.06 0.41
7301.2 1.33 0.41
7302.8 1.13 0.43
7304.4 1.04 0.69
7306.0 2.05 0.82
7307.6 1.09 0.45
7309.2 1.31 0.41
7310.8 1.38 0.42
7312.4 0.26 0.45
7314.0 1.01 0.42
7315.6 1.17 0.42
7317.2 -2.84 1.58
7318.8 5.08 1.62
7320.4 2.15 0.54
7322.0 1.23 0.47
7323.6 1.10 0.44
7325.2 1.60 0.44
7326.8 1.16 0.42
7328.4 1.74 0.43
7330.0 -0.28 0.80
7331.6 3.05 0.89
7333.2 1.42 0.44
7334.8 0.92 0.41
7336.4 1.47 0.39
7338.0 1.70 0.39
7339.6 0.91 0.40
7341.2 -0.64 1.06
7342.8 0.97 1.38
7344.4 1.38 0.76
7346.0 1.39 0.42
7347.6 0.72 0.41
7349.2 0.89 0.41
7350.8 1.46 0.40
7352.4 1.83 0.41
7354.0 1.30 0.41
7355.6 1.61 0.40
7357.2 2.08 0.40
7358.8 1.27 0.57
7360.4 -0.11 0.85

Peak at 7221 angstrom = [S II] 6716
